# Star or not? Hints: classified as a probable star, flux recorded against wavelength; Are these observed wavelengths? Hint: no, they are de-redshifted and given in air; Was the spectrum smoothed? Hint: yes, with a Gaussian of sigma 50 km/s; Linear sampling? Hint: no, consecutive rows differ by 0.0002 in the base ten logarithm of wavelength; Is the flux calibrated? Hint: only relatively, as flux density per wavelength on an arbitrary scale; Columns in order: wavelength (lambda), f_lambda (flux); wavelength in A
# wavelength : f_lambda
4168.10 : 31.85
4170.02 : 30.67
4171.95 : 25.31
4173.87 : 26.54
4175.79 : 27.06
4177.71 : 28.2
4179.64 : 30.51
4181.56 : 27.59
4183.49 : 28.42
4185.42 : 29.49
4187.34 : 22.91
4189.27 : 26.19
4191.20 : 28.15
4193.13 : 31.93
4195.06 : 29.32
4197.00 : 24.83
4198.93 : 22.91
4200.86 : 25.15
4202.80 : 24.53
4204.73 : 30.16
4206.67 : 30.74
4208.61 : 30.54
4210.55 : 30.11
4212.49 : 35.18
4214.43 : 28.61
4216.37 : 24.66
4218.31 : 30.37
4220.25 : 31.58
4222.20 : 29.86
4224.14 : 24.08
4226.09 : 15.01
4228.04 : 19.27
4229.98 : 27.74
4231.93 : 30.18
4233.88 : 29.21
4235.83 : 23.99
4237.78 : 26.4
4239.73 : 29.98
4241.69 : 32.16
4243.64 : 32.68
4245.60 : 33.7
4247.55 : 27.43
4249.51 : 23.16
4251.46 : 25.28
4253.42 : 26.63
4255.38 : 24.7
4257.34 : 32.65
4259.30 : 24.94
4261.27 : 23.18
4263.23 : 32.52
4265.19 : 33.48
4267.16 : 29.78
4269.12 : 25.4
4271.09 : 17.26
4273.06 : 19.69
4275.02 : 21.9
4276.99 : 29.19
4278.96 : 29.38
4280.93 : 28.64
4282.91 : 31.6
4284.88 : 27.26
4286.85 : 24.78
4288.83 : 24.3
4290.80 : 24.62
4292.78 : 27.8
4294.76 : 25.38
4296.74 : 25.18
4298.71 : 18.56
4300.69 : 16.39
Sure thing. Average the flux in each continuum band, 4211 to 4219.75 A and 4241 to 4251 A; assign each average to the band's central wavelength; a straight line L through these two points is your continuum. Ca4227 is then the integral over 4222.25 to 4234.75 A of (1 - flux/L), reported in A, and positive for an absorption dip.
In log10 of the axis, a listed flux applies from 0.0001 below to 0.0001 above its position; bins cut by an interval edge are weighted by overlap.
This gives 2.1 A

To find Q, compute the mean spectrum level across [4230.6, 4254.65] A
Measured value 28.4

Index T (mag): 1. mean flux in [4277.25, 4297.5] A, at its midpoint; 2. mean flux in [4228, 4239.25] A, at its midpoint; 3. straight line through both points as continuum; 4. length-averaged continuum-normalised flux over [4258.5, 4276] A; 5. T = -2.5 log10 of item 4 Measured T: 0.07 mag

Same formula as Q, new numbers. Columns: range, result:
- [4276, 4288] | 28.4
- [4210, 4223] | 30.1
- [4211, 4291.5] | 27.2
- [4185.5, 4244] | 27.6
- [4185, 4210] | 27.5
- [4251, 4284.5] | 26.9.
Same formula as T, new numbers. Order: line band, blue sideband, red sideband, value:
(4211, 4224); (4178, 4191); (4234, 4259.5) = -0.07 mag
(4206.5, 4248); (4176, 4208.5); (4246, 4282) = -0.05 mag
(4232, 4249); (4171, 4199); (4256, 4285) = -0.08 mag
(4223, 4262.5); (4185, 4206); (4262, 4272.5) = 0.02 mag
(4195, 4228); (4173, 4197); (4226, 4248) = 0.03 mag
